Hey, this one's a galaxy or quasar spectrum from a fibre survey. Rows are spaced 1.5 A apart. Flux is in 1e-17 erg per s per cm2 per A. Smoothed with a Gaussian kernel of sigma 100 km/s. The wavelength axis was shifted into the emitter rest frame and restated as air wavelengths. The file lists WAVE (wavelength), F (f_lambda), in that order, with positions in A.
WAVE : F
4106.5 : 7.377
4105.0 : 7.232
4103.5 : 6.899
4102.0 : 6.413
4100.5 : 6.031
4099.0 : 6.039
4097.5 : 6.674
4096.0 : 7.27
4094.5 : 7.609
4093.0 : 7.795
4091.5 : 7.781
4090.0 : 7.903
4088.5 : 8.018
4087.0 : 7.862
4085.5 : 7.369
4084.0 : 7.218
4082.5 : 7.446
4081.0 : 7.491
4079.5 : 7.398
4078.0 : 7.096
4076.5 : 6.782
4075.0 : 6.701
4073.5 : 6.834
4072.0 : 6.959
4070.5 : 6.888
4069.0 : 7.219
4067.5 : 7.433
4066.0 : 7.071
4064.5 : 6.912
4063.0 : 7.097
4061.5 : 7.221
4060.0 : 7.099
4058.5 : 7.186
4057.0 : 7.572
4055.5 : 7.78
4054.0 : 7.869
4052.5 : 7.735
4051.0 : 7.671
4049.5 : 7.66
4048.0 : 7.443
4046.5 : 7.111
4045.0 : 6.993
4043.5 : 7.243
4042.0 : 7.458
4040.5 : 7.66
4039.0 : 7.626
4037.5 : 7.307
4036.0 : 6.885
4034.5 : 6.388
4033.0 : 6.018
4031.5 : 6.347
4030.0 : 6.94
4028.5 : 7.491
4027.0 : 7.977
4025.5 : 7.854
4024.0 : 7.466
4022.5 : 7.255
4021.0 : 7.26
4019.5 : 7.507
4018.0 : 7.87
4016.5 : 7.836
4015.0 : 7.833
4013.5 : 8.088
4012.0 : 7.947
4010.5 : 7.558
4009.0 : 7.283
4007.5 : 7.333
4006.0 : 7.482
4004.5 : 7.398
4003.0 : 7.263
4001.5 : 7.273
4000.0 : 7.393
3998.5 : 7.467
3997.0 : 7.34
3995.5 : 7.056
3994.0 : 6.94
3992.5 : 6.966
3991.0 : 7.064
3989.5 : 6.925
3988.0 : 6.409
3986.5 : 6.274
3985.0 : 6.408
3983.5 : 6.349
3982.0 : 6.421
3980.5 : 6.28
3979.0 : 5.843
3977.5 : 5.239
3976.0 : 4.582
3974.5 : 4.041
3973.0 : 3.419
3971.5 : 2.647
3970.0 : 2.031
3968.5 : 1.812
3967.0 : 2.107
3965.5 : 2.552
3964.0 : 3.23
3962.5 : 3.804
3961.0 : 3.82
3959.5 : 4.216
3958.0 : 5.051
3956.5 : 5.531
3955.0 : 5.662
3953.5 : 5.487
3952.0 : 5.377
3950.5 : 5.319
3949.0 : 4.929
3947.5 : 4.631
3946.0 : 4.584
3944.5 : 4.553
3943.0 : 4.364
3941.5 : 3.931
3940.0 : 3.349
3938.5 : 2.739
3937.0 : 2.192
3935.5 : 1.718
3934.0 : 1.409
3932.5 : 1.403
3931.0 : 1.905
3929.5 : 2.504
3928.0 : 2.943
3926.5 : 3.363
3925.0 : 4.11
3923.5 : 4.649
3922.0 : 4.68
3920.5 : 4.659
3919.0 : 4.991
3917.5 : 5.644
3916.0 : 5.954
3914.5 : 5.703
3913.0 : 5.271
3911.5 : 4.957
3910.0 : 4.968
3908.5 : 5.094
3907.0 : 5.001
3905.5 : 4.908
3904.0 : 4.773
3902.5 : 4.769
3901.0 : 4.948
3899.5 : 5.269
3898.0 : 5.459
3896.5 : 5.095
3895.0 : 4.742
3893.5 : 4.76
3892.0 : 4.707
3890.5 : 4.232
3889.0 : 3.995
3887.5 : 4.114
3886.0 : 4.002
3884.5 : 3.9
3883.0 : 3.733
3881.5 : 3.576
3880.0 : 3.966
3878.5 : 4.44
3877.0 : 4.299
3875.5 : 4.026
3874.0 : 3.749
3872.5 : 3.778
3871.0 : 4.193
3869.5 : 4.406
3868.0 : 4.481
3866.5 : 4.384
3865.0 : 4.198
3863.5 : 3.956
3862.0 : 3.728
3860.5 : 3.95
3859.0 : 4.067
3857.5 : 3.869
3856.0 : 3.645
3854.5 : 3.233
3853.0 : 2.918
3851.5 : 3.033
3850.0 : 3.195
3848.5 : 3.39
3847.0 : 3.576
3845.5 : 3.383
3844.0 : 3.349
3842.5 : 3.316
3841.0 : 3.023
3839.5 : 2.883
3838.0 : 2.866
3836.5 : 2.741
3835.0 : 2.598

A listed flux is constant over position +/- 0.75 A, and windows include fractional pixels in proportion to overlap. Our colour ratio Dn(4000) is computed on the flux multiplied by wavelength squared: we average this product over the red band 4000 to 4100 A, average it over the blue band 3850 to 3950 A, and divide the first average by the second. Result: 1.9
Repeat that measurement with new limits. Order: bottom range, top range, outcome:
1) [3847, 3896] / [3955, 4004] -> 1.42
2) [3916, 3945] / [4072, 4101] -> 2.25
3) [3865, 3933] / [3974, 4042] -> 1.69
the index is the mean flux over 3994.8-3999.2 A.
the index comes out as 7.29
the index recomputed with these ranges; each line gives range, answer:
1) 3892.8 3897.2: 4.86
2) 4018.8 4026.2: 7.47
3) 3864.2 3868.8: 4.35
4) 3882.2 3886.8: 3.88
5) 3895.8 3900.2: 5.28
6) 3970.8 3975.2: 3.37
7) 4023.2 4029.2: 7.7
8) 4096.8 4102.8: 6.29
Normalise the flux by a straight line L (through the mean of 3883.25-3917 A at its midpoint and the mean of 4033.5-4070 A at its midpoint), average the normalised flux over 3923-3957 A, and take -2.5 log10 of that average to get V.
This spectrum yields 0.421 mag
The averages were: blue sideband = 4.84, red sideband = 7.31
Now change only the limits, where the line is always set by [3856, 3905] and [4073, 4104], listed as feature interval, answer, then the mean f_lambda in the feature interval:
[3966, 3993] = 0.142 mag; 5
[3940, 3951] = 0.153 mag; 4.51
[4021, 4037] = -0.118 mag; 7.08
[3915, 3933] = 0.224 mag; 3.96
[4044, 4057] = -0.135 mag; 7.53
